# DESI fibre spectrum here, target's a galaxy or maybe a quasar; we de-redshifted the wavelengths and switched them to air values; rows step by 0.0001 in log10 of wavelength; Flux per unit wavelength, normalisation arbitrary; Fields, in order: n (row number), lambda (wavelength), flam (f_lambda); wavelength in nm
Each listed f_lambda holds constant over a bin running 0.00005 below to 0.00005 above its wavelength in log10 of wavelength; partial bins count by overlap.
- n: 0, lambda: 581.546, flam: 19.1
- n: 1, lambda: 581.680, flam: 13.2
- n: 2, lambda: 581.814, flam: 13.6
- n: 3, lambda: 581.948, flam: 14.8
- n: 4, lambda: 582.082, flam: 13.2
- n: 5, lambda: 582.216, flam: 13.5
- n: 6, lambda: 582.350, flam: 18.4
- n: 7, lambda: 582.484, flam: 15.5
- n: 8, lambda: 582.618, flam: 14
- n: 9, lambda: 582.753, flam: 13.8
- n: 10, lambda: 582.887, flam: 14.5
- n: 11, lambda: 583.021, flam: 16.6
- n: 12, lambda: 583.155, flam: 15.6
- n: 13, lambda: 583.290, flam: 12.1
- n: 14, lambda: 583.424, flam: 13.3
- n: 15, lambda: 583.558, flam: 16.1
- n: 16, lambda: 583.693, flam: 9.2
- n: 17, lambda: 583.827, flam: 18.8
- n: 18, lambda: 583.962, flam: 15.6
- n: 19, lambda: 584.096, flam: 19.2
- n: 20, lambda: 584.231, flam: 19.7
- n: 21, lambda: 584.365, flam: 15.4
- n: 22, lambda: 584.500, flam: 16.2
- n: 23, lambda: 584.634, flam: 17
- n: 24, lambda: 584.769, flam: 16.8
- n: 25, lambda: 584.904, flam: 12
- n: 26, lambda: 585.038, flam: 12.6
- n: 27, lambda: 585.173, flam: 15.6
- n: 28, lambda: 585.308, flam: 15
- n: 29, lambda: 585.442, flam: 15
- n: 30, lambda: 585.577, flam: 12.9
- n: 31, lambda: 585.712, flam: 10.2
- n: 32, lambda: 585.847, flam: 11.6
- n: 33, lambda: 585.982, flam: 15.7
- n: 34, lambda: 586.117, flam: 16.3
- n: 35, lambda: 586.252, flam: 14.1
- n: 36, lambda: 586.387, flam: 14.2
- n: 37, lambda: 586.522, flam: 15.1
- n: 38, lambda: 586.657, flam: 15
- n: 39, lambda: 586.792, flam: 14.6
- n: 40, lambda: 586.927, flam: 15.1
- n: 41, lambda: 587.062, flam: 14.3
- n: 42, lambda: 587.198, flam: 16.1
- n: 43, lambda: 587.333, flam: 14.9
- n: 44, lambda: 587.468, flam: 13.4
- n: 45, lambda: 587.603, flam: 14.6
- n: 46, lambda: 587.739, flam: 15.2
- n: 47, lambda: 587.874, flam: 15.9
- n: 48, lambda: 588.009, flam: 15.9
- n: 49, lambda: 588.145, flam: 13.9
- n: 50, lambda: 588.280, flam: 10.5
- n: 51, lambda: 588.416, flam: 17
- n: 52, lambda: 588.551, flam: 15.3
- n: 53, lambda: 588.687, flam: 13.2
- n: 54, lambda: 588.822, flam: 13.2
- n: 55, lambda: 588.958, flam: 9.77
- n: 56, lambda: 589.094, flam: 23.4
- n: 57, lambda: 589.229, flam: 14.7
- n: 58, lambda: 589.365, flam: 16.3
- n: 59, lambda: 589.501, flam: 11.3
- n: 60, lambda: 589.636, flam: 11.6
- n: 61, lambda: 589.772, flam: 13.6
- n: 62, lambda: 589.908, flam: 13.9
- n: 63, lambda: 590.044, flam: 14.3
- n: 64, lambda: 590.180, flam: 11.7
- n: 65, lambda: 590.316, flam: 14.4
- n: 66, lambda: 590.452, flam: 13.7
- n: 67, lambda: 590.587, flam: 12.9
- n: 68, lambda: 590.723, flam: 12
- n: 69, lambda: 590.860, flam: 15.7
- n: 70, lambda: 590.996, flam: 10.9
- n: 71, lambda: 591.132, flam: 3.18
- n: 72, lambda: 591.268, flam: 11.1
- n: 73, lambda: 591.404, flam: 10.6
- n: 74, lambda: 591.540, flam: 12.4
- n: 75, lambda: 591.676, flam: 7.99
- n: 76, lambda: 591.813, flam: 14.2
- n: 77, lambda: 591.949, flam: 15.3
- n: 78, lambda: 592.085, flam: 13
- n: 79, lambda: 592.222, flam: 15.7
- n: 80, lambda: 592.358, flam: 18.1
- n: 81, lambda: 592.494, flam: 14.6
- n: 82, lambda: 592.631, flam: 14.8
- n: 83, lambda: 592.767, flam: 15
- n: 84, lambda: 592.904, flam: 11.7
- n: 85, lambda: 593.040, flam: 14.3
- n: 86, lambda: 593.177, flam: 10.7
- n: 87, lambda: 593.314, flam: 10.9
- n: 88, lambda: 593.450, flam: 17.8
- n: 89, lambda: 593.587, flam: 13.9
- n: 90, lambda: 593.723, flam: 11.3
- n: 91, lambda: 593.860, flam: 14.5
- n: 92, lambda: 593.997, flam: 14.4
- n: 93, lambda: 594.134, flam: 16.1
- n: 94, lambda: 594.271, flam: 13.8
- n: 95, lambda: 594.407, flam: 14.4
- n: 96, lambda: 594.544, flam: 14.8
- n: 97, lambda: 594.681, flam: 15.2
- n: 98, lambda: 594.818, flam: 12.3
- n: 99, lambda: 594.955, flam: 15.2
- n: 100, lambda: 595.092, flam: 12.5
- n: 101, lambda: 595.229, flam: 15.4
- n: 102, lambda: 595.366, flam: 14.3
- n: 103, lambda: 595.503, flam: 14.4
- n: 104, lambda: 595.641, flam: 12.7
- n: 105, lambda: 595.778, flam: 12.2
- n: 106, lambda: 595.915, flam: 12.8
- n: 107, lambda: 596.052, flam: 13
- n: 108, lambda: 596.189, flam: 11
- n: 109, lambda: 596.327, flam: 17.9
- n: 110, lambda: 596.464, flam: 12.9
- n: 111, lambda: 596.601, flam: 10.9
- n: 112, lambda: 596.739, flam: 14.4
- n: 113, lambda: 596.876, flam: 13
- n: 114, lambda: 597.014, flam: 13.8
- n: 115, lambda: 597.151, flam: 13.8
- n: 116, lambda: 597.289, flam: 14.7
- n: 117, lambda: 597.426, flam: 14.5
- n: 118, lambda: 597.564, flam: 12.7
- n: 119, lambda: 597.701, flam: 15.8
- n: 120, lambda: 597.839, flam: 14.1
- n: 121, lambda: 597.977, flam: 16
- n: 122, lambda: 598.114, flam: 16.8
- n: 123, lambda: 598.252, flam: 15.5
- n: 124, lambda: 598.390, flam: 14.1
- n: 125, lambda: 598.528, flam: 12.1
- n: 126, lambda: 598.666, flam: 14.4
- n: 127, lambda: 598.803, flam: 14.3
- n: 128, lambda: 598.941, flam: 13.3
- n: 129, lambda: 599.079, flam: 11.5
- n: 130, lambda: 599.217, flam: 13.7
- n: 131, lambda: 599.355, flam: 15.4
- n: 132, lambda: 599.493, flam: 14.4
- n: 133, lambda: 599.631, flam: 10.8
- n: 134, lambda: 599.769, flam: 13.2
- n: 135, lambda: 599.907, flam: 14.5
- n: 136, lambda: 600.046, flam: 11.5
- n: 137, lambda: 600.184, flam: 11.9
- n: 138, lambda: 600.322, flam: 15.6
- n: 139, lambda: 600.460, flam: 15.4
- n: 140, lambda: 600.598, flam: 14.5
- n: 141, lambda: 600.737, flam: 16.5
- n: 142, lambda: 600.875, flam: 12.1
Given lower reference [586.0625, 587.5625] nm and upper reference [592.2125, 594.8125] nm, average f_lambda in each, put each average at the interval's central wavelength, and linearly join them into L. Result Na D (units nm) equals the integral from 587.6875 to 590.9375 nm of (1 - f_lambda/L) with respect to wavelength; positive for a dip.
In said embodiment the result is 0.11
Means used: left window 14.8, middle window 14.1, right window 14.2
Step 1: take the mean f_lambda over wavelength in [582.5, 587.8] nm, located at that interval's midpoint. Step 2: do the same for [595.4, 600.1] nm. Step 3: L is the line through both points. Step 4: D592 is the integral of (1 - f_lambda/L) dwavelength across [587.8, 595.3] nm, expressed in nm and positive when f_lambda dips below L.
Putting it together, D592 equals 0.32 nm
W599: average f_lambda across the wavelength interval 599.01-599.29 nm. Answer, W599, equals 12.6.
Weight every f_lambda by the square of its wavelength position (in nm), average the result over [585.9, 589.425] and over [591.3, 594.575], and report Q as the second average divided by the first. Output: 0.94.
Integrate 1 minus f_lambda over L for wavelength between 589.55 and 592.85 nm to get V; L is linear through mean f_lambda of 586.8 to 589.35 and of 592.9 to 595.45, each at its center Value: 0.33 nm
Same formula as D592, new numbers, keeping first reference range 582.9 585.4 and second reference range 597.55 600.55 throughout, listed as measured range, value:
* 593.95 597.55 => 0.11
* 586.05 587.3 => 0.01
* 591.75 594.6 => 0.05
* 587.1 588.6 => 0.02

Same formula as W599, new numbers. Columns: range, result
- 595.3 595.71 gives 13.8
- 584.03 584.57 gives 17.6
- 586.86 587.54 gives 14.8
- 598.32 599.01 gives 13.6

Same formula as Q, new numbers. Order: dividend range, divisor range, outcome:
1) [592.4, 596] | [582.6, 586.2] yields 0.97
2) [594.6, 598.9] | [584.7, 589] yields 1.01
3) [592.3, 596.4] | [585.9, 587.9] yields 0.96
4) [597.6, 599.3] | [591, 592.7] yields 1.17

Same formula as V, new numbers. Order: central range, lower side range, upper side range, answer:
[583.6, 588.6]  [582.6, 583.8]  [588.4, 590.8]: -0.30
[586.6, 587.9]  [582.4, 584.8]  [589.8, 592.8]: -0.05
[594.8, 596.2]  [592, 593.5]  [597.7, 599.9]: 0.07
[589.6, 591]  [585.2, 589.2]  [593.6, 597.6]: 0.09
